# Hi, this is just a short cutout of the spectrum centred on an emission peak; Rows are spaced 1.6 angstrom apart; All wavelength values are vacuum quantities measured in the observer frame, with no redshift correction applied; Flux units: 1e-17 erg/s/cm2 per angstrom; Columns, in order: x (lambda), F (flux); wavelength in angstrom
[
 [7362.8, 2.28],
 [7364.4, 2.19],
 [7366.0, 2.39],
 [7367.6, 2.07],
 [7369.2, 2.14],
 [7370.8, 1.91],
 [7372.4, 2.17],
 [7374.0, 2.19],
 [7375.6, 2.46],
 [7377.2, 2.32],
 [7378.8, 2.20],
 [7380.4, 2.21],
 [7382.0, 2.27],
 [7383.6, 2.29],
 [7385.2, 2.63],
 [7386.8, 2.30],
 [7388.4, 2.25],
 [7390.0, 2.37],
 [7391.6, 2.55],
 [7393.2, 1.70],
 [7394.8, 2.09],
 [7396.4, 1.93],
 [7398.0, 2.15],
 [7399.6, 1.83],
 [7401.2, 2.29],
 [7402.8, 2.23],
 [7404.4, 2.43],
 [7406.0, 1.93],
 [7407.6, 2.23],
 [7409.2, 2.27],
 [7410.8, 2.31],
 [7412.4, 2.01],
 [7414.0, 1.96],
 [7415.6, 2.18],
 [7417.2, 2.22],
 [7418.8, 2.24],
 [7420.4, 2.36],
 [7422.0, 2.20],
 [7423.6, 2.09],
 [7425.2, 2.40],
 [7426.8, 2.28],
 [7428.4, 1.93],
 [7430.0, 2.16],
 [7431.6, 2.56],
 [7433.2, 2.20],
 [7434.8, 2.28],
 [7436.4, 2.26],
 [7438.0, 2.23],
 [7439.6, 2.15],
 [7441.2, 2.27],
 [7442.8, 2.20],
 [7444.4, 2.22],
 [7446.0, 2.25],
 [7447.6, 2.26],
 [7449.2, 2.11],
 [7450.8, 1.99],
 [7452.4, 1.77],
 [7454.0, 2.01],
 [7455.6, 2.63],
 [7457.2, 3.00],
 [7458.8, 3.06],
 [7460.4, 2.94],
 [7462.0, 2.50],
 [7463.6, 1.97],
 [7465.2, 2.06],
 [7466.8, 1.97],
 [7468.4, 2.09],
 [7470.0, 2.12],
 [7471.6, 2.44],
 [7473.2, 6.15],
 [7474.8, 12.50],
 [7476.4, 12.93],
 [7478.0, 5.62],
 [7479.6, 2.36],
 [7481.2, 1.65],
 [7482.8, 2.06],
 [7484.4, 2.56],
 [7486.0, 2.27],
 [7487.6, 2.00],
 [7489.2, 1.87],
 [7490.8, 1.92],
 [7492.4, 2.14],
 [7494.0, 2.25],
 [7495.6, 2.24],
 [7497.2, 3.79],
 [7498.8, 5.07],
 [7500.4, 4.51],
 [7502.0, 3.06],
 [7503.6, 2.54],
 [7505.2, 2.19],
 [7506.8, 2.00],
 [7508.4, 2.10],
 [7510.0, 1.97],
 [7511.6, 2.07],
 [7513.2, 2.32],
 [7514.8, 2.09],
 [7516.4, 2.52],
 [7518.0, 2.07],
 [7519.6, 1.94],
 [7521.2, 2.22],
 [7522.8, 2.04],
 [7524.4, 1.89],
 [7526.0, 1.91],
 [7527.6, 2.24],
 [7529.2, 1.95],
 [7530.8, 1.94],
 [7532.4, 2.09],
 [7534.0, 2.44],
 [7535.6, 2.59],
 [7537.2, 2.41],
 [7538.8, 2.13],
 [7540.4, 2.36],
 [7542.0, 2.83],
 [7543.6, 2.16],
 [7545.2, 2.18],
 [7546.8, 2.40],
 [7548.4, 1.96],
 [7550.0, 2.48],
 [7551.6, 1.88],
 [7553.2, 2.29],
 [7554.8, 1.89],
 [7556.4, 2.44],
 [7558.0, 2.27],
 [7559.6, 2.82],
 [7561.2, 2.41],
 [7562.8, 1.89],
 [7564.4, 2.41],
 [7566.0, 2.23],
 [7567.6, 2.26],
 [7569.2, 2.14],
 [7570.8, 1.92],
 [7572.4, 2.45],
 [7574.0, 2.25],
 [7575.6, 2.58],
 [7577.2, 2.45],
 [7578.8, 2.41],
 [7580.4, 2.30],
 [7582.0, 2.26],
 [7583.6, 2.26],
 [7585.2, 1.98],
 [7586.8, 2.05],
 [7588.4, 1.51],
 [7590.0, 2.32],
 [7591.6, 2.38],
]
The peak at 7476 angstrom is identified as H-alpha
